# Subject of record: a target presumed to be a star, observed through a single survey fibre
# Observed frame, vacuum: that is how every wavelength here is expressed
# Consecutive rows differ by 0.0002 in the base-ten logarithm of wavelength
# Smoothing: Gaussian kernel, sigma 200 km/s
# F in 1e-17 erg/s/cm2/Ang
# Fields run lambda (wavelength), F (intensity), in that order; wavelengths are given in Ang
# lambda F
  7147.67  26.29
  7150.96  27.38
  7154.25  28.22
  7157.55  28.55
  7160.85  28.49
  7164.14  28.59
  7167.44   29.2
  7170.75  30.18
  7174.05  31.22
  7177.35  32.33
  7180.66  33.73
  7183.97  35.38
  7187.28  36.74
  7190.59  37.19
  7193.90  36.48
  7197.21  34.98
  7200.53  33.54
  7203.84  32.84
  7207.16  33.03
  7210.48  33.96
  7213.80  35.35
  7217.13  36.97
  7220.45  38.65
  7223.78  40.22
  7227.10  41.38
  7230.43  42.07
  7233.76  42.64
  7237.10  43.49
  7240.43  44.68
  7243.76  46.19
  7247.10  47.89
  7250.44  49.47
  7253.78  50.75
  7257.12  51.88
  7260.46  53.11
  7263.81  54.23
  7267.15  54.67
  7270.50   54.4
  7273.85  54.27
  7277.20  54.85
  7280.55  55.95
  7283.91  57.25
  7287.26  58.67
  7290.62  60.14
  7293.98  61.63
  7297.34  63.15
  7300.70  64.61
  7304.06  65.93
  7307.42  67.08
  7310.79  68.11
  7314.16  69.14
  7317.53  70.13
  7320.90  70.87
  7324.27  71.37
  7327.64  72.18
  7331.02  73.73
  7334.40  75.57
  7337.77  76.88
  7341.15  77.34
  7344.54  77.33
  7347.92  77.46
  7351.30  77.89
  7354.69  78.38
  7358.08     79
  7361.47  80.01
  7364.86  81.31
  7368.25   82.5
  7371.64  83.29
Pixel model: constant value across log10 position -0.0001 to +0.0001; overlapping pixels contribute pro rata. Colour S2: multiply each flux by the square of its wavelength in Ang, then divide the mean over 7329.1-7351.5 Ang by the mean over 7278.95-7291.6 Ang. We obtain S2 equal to 1.3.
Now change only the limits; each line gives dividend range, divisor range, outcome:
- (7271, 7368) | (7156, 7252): 1.95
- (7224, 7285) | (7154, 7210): 1.56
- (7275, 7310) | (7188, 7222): 1.77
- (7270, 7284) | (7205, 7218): 1.62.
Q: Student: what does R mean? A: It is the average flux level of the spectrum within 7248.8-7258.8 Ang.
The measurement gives 50.7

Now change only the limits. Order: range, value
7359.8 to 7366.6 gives 80.7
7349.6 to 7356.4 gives 78.1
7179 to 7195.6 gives 35.9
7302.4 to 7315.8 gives 67.6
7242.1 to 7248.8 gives 47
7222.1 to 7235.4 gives 41.6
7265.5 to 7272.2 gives 54.5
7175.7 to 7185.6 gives 33.8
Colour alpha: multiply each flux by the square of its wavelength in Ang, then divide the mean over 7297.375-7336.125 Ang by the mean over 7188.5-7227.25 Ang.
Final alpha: 1.99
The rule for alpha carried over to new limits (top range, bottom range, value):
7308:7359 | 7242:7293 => 1.41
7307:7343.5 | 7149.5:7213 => 2.33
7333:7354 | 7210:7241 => 1.99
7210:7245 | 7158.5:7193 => 1.28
